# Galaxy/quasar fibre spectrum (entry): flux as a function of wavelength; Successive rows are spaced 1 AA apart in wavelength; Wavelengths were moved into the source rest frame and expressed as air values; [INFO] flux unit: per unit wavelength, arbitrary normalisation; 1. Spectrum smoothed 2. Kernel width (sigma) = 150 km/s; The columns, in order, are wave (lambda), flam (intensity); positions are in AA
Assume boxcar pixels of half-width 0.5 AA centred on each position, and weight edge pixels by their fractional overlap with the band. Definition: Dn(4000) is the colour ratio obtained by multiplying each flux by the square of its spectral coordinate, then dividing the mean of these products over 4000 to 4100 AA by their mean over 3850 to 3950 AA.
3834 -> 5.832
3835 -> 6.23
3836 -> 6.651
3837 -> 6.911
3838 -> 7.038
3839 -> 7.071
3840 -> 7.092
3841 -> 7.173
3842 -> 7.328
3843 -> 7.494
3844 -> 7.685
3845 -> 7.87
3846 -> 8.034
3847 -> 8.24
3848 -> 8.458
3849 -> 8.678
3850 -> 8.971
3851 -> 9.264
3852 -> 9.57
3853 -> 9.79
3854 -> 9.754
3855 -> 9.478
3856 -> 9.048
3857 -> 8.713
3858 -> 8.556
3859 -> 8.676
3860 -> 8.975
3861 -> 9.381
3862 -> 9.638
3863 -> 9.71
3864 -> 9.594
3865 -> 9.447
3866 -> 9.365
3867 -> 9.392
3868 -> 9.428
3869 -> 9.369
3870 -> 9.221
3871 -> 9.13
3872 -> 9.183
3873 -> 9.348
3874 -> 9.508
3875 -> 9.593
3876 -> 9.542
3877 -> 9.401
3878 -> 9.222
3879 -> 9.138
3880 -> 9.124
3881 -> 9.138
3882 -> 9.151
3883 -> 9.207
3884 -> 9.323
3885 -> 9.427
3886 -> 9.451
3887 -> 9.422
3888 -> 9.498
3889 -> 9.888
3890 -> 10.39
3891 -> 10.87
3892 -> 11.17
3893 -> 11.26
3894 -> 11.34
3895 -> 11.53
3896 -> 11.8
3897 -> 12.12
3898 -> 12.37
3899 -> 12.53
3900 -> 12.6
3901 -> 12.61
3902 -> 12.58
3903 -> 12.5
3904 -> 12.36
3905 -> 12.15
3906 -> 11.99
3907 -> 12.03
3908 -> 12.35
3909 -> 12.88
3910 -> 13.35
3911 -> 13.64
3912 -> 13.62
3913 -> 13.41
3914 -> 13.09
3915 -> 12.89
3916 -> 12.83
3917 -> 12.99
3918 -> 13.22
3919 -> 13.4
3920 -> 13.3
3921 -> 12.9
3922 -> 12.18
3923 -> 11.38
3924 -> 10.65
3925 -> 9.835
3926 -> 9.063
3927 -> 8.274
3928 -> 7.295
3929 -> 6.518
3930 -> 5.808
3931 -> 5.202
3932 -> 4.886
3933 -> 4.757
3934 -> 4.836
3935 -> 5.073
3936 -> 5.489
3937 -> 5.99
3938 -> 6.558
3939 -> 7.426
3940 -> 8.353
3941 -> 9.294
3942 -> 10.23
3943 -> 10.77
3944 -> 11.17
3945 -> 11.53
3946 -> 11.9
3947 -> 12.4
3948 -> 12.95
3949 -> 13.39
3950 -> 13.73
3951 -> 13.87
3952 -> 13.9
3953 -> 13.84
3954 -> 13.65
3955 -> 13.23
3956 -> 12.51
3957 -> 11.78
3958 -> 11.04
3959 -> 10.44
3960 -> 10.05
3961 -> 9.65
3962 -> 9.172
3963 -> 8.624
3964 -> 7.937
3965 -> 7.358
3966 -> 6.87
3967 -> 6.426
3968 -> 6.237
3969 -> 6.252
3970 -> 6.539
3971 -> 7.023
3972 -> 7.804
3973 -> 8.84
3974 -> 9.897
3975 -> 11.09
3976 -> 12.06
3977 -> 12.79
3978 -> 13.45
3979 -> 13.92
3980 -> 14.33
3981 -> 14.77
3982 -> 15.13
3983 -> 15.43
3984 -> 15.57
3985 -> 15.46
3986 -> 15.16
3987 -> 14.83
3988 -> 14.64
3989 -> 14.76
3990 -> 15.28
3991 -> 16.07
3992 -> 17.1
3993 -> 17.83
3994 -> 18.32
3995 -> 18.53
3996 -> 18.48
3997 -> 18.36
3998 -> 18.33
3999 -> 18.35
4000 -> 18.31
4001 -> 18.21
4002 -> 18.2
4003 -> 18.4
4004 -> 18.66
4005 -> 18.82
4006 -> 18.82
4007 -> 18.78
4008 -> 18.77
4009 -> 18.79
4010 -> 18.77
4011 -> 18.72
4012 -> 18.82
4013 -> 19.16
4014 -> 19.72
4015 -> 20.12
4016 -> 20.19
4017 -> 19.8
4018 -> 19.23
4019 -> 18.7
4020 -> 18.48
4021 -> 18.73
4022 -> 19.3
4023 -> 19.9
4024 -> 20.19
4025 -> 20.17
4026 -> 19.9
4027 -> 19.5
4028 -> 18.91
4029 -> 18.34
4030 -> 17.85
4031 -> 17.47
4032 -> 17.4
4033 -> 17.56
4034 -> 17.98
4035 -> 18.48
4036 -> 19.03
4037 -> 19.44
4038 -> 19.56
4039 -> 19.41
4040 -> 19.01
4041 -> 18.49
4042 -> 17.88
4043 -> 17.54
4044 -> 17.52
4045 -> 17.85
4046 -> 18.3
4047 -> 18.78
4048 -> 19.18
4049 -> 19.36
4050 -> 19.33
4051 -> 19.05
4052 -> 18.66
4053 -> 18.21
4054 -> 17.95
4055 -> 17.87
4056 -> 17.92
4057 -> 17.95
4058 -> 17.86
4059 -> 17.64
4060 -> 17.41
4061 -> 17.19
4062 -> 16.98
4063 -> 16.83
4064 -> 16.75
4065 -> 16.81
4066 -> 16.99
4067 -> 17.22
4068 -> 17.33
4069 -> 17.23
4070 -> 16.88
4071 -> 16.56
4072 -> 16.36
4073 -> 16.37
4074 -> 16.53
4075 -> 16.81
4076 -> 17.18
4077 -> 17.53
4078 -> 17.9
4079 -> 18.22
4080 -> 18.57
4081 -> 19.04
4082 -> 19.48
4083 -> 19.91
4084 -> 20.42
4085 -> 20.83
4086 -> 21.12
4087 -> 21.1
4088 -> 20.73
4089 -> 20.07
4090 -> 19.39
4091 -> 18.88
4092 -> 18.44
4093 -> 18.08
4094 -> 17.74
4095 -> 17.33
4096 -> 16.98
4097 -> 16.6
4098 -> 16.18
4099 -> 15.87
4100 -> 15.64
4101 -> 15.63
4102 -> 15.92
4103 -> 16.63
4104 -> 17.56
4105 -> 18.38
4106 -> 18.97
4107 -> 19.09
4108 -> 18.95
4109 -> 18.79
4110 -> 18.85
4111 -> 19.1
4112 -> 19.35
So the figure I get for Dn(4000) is 1.95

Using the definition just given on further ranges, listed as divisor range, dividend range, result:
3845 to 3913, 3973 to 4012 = 1.69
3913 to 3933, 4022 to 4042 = 1.95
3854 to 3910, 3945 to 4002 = 1.32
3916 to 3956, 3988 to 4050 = 1.91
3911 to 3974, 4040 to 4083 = 1.91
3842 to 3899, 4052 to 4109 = 2.09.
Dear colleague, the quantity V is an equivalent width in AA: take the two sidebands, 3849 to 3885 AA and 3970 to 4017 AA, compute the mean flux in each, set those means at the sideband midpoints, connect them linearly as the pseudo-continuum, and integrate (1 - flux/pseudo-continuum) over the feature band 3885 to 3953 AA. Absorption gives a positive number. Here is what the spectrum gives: 6.7 AA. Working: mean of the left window 9.29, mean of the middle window 10.8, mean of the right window 16.1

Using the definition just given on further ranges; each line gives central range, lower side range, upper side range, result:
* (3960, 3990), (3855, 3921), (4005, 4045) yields 9.14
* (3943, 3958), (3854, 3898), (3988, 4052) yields 1.65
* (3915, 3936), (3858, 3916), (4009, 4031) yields 6.12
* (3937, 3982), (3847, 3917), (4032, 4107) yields 9.99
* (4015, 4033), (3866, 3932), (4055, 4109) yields -4.01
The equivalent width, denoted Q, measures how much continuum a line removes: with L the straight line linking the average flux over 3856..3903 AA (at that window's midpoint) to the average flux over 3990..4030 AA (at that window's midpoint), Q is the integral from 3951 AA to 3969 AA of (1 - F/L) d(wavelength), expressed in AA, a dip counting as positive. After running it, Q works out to 6.06 AA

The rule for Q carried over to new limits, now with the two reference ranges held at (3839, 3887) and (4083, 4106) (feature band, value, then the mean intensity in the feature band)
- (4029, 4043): -2.2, 18.4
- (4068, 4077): 0.3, 16.8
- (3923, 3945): 7.7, 7.68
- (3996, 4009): -3.5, 18.5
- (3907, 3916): -1.8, 13.1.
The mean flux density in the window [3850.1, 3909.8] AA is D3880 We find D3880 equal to 10.2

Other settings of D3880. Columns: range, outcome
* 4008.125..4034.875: 19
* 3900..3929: 12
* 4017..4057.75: 18.7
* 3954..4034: 15.3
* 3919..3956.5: 9.89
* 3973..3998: 15.1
